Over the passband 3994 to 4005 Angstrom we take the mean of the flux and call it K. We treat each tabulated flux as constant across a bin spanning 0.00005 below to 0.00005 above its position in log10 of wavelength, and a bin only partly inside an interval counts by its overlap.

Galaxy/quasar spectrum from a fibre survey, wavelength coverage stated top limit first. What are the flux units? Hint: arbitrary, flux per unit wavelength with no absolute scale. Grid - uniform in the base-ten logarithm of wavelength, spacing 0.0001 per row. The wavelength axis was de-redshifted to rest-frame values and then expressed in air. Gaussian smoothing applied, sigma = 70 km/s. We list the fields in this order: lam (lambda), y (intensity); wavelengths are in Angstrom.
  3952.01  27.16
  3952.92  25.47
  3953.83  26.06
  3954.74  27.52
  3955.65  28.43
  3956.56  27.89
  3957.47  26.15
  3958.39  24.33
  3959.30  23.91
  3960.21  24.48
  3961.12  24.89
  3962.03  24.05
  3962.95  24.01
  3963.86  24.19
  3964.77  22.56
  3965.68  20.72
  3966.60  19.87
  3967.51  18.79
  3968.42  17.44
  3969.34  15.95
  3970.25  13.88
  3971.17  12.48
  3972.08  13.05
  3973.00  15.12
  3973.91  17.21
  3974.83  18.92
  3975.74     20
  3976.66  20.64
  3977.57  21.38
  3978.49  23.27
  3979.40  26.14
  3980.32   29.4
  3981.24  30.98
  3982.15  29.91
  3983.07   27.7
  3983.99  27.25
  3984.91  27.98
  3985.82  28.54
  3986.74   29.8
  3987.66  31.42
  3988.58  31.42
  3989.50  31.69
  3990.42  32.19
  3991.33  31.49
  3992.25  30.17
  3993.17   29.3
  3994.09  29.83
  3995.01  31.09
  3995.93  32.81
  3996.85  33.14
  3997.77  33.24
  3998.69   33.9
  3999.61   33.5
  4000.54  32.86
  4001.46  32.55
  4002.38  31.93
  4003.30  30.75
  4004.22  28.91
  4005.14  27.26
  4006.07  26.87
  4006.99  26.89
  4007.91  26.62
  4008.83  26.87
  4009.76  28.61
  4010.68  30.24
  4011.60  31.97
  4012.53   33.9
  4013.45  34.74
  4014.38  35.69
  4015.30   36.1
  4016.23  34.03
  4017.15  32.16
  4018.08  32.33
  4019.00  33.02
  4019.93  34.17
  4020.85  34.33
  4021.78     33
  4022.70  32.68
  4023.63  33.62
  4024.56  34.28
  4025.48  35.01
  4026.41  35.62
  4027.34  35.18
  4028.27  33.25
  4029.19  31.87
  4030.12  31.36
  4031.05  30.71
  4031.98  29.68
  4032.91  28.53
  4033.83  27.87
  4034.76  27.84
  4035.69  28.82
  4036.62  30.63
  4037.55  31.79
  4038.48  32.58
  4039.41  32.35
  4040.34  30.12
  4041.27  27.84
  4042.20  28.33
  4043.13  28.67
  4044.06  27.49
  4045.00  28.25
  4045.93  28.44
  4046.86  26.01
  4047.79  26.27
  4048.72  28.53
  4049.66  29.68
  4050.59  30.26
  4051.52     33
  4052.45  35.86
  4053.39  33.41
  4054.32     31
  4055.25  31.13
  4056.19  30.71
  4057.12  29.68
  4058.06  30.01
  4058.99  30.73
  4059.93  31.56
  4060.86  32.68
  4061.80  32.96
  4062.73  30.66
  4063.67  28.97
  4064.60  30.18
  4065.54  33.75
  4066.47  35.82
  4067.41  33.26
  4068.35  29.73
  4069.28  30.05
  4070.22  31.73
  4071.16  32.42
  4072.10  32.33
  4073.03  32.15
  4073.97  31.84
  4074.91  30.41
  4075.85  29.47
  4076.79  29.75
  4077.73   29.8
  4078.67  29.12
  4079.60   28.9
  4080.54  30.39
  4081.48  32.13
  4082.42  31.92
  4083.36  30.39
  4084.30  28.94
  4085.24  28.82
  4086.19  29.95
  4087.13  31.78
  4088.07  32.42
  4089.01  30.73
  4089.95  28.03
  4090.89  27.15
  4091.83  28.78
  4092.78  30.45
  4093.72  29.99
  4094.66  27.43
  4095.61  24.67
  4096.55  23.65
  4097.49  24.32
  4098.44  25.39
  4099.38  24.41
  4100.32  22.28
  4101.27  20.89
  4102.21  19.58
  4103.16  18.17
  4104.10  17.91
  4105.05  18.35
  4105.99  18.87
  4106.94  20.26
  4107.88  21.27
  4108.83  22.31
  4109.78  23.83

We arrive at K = 32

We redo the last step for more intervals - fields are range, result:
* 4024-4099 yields 30.3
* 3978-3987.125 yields 28.1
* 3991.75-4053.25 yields 31.1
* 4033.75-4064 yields 30.2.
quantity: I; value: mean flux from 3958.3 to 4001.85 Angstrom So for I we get 25.6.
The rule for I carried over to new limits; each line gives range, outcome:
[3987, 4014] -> 30.9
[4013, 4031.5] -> 33.7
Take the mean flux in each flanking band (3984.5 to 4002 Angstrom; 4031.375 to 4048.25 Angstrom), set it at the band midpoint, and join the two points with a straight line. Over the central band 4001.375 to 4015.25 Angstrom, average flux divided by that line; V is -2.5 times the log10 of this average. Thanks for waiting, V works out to 0.01 mag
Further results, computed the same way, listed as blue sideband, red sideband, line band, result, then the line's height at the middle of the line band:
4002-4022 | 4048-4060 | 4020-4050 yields 0.02 mag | 31.2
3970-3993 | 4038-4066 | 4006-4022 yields -0.16 mag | 27.5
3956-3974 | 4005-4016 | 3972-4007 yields -0.08 mag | 26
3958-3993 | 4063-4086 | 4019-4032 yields -0.21 mag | 27.5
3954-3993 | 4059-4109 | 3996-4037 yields -0.23 mag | 25.8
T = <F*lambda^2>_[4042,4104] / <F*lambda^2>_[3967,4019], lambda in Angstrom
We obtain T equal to 1.10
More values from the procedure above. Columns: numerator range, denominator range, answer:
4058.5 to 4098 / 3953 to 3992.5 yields 1.31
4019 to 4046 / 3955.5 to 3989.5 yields 1.37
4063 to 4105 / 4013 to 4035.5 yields 0.90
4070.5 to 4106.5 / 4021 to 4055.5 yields 0.91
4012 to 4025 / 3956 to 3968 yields 1.48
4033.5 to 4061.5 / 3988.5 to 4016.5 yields 0.98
